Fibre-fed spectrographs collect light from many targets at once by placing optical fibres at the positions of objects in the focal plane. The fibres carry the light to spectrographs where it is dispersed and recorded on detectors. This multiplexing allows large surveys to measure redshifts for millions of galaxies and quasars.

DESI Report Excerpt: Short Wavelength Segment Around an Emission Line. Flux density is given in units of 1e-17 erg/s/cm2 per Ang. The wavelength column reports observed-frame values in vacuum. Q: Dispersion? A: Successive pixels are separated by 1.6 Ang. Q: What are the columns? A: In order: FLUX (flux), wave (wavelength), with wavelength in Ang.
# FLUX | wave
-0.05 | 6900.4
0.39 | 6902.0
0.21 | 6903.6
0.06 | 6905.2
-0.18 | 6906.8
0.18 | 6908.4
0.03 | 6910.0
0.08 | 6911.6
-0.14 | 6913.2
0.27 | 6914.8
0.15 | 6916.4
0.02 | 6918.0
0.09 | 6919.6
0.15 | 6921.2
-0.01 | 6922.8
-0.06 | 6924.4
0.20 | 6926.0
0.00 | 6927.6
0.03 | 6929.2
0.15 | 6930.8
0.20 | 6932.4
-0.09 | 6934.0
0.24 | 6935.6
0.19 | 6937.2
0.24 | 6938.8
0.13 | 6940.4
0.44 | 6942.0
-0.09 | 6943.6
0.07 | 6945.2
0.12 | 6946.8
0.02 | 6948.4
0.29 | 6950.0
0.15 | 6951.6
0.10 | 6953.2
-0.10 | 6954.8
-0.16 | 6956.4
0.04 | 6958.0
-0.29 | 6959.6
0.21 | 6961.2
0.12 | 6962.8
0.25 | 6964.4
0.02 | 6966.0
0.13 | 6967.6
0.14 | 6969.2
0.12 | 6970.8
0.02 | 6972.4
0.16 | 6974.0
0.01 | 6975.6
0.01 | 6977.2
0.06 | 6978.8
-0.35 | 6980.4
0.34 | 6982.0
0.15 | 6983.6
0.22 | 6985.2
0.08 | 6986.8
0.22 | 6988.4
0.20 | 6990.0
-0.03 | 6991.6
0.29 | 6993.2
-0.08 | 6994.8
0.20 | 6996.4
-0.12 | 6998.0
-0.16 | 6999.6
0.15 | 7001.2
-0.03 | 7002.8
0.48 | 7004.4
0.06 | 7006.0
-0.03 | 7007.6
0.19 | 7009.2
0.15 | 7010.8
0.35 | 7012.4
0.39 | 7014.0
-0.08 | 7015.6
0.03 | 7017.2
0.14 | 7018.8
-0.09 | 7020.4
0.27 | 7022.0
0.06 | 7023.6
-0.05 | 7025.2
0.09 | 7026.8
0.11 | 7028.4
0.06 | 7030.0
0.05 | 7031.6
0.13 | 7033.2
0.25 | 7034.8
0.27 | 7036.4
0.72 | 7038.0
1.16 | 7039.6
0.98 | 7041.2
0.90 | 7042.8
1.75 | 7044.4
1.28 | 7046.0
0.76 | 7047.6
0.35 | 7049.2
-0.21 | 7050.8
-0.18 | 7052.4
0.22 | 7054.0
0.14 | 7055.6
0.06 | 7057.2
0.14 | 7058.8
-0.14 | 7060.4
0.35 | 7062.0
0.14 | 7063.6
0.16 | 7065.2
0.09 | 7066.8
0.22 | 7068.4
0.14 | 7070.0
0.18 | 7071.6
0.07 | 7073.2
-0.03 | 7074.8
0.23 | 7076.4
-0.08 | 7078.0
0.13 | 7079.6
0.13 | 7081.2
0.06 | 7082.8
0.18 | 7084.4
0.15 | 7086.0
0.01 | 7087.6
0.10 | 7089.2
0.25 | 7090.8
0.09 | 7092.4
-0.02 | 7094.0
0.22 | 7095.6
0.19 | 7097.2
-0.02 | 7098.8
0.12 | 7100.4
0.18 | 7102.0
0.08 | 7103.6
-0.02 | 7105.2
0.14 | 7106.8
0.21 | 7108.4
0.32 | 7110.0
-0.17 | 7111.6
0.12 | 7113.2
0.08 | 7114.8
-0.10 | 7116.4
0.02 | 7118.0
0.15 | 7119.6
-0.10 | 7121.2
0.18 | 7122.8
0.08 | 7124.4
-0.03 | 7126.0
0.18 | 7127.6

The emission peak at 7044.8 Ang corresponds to [O II]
